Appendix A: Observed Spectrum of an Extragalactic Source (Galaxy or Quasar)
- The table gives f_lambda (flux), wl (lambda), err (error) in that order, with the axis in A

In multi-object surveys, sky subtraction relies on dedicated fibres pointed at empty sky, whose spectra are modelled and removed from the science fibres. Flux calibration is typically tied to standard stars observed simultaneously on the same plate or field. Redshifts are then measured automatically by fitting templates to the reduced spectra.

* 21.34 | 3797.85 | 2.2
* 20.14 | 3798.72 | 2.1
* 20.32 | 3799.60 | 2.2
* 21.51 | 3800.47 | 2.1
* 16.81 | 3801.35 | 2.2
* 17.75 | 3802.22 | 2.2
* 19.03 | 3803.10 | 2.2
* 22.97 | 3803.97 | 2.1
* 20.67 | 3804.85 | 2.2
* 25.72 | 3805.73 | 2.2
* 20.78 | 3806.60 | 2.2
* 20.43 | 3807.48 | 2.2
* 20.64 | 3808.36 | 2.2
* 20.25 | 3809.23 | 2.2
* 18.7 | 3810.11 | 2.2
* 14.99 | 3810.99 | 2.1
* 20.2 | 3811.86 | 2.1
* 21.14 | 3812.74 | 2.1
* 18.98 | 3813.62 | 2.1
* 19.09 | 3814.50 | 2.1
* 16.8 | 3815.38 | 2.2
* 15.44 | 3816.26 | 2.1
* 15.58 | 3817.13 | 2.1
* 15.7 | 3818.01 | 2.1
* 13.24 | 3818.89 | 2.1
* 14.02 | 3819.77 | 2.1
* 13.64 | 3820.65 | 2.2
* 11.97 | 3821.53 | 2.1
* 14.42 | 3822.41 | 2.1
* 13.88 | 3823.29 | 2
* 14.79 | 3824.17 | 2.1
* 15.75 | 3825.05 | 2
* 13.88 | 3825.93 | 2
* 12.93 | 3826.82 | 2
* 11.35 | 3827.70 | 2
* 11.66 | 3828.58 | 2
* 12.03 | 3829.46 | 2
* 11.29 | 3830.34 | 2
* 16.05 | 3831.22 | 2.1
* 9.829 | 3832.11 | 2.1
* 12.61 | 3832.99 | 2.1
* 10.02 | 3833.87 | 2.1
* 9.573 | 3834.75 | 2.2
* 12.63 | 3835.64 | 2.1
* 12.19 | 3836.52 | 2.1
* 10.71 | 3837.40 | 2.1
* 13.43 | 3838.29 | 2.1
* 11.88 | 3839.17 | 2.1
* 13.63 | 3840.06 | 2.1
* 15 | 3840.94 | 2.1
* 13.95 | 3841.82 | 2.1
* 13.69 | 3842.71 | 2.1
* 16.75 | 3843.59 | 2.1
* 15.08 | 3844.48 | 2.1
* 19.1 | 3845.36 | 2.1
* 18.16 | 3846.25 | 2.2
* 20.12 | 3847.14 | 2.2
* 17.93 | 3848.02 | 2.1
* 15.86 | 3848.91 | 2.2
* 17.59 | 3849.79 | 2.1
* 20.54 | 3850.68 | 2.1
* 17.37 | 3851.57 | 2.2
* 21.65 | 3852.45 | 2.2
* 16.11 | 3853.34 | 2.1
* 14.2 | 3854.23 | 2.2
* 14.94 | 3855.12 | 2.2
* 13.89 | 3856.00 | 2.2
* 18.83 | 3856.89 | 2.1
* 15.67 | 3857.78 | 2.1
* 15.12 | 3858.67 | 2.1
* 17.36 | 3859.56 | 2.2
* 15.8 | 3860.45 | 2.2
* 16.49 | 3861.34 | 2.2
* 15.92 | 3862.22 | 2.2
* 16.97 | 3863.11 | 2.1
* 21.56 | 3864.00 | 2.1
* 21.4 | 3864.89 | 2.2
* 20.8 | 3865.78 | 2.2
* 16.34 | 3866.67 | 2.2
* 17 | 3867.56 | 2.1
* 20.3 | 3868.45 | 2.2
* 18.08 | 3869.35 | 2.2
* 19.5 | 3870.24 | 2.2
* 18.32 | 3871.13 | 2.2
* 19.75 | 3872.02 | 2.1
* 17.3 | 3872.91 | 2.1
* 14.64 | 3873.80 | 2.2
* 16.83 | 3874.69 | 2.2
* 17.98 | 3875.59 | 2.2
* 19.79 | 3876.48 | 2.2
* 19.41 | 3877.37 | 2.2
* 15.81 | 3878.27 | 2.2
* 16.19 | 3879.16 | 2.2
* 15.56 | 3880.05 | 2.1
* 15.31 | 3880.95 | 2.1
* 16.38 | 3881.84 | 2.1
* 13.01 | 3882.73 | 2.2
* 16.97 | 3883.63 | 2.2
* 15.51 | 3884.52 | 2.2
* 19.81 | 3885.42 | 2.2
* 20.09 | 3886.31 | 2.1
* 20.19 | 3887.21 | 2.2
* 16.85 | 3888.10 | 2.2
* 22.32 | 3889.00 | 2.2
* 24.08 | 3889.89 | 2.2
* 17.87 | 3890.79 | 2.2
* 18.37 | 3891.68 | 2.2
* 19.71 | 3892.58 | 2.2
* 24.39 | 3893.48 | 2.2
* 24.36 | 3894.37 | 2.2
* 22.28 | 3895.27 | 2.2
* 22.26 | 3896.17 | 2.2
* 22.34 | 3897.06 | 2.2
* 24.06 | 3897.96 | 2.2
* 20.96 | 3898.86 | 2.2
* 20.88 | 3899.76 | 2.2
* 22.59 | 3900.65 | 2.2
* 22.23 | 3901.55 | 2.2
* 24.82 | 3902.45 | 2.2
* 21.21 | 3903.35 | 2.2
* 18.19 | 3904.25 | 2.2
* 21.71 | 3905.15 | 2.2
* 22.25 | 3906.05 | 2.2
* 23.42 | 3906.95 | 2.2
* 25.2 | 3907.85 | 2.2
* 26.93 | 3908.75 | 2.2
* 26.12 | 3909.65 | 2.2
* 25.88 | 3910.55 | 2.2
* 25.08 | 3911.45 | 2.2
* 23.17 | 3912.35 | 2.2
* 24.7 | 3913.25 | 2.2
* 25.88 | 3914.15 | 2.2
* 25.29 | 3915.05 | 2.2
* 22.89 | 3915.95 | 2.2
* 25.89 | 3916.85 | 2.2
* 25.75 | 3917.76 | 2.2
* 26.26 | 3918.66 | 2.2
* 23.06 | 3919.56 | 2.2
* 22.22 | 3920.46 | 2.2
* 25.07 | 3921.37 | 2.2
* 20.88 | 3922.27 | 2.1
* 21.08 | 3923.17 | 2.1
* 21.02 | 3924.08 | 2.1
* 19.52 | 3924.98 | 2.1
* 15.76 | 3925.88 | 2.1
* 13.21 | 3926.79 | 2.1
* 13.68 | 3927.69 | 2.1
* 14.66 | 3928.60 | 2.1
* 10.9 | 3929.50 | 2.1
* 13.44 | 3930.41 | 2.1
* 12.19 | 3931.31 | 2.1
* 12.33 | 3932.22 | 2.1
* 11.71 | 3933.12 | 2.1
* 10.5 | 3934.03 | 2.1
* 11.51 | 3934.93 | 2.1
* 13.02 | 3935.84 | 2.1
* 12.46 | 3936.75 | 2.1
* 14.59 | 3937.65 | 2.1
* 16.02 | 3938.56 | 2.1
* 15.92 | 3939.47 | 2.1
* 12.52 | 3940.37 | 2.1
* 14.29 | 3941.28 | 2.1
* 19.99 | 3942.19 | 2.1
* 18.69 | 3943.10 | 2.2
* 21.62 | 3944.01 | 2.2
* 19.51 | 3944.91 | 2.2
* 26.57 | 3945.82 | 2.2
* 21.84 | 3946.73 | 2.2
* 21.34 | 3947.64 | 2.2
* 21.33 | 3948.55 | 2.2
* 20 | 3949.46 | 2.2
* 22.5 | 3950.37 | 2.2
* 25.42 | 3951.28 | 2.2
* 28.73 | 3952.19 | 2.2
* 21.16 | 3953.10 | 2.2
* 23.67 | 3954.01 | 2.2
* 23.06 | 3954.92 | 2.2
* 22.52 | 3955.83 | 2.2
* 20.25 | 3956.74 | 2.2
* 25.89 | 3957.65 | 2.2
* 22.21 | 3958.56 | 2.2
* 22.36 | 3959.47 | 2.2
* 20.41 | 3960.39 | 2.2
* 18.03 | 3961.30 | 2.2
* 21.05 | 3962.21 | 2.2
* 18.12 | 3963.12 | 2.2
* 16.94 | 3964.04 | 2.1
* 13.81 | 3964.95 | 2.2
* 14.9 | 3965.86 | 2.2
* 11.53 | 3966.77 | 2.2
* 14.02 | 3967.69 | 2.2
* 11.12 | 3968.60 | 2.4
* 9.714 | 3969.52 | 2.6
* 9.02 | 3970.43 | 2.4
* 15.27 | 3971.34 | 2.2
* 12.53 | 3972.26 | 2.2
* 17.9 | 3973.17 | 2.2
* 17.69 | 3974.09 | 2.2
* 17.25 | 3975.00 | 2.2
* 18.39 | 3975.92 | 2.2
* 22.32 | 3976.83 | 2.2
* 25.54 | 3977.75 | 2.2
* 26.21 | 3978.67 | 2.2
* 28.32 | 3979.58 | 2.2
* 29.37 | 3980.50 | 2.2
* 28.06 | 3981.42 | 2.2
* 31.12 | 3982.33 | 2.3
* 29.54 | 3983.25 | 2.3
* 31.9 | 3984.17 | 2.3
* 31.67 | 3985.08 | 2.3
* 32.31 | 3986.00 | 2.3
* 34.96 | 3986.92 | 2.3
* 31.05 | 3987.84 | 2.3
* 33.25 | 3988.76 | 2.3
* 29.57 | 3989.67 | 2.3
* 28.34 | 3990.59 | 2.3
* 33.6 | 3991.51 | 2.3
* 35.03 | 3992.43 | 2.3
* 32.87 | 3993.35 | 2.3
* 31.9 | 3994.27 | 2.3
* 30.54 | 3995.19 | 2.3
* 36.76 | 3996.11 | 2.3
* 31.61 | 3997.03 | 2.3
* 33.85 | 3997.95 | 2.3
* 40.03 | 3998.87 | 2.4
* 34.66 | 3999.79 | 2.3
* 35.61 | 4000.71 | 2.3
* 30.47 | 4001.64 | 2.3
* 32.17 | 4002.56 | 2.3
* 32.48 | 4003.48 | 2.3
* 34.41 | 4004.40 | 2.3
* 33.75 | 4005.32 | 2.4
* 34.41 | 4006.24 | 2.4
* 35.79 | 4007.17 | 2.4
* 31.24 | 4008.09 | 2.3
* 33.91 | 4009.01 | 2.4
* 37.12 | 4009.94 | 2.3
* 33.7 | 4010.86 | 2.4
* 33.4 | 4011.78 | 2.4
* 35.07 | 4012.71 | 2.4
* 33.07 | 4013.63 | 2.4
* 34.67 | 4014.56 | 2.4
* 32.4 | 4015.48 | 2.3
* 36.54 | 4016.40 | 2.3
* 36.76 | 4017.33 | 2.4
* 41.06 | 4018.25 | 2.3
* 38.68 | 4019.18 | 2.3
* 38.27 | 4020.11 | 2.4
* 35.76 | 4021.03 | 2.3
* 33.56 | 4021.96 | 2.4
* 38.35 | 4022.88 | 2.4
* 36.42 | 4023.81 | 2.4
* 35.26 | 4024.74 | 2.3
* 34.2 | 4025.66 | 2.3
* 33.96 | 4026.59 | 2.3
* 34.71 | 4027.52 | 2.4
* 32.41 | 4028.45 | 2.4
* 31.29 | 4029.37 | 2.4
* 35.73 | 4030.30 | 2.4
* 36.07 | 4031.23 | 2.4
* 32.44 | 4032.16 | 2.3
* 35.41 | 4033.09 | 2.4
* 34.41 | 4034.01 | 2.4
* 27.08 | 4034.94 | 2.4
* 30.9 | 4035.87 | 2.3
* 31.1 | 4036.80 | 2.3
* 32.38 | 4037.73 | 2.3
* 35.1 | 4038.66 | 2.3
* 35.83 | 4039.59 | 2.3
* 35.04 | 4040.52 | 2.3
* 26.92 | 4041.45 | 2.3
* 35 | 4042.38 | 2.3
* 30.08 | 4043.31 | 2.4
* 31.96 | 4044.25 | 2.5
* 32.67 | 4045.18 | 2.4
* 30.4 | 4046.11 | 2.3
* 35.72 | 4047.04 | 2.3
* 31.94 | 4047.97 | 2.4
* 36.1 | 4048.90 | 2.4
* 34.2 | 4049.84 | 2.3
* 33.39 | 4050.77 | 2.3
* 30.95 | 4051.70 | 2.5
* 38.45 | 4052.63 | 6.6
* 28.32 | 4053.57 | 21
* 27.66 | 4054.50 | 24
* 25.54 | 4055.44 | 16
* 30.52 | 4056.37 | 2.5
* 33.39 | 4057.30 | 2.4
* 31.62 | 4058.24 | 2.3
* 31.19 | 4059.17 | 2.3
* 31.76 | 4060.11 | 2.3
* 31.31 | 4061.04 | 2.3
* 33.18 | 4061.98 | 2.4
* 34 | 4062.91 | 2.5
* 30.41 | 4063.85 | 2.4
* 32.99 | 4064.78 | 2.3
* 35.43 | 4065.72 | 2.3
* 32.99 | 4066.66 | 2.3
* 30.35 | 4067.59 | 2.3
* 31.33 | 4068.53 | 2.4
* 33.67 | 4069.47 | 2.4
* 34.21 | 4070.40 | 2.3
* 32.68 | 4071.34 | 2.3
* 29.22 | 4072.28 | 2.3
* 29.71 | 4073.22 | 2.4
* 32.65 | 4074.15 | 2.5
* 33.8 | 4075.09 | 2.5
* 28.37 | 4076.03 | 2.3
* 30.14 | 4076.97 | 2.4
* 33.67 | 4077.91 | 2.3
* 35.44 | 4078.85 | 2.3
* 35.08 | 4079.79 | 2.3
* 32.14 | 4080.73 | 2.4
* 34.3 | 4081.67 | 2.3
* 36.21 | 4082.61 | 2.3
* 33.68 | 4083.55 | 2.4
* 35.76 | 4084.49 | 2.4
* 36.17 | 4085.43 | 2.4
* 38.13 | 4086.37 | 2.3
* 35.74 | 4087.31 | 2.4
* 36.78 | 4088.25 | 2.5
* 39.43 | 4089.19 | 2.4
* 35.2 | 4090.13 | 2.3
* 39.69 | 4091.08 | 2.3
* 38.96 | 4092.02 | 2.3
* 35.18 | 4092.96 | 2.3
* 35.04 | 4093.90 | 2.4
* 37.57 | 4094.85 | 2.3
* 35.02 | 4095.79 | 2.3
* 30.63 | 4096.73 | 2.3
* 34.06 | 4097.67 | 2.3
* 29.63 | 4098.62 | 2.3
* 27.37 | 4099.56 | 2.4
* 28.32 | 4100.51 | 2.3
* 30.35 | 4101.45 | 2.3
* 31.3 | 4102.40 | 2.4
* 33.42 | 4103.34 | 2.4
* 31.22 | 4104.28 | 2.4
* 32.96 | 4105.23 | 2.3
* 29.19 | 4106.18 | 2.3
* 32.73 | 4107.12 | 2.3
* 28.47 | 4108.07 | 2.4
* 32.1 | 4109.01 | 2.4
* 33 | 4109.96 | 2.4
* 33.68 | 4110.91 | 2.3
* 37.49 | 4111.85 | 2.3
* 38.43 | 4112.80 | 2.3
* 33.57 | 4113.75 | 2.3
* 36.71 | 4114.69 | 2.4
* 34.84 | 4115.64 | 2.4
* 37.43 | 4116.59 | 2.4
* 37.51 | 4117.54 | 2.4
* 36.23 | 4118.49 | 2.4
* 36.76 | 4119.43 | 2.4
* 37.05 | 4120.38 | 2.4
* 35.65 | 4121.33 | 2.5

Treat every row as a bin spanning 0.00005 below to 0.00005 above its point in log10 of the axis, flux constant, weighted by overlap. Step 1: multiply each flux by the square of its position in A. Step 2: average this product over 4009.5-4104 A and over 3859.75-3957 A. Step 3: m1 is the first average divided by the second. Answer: 1.8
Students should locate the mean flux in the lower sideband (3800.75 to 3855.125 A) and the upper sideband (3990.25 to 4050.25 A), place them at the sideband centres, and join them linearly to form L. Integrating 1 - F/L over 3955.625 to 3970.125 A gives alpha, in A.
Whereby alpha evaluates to 5.6 A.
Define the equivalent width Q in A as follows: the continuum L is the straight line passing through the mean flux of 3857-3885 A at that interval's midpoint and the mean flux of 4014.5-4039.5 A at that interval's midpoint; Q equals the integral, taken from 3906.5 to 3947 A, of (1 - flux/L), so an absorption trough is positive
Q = 6.7 A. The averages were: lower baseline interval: 17.3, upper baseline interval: 34.6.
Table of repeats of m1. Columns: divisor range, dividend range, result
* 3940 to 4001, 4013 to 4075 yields 1.44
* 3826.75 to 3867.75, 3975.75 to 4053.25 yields 2.34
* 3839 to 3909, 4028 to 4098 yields 1.96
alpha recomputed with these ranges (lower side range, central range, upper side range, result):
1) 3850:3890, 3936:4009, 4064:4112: 2.5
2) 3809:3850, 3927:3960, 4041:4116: 7.1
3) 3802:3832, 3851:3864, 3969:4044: 2.0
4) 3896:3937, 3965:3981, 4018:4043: 5.7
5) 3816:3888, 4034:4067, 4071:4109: -1.9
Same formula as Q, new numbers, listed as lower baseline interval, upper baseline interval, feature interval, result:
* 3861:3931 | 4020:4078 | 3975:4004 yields -3.1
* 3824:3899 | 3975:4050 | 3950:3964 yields 2.5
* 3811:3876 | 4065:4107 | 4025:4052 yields -2.8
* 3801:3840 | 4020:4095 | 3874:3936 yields 5.6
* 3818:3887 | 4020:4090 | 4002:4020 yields -3.3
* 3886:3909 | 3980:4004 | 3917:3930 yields 2.7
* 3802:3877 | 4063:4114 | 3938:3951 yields 2.3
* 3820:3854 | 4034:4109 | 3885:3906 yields -2.6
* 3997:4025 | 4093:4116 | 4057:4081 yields 1.0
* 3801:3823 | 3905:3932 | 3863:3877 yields 0.9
